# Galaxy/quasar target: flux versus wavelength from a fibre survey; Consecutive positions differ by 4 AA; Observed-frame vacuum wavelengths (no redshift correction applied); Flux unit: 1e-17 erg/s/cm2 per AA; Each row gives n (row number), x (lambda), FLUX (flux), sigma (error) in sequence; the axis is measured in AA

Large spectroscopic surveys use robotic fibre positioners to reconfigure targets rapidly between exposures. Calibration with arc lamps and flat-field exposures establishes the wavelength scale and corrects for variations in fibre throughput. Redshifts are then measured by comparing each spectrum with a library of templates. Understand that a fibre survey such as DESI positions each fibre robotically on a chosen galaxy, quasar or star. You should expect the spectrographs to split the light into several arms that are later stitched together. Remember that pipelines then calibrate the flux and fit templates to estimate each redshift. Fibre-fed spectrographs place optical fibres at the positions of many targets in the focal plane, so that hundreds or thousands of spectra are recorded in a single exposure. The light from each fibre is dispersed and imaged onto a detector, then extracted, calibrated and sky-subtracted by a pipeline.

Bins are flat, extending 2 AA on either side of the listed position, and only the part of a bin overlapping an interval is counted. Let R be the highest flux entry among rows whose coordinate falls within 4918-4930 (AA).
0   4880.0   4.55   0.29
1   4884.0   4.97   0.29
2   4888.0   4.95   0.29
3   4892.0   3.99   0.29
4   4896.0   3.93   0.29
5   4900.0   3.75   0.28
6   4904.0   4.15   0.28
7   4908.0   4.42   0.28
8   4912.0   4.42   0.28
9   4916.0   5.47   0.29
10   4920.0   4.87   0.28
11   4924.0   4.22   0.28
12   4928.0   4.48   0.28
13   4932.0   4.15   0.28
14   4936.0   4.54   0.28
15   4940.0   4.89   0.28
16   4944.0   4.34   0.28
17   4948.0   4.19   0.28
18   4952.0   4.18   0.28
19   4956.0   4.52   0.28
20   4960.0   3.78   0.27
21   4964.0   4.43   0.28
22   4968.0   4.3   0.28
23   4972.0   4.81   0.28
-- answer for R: 4.87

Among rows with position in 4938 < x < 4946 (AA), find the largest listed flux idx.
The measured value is 4.89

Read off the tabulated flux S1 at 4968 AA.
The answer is 4.3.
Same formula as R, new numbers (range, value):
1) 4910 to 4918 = 5.47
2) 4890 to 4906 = 4.15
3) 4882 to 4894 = 4.97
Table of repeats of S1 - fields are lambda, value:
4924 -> 4.22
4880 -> 4.55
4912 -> 4.42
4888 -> 4.95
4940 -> 4.89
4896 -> 3.93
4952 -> 4.18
